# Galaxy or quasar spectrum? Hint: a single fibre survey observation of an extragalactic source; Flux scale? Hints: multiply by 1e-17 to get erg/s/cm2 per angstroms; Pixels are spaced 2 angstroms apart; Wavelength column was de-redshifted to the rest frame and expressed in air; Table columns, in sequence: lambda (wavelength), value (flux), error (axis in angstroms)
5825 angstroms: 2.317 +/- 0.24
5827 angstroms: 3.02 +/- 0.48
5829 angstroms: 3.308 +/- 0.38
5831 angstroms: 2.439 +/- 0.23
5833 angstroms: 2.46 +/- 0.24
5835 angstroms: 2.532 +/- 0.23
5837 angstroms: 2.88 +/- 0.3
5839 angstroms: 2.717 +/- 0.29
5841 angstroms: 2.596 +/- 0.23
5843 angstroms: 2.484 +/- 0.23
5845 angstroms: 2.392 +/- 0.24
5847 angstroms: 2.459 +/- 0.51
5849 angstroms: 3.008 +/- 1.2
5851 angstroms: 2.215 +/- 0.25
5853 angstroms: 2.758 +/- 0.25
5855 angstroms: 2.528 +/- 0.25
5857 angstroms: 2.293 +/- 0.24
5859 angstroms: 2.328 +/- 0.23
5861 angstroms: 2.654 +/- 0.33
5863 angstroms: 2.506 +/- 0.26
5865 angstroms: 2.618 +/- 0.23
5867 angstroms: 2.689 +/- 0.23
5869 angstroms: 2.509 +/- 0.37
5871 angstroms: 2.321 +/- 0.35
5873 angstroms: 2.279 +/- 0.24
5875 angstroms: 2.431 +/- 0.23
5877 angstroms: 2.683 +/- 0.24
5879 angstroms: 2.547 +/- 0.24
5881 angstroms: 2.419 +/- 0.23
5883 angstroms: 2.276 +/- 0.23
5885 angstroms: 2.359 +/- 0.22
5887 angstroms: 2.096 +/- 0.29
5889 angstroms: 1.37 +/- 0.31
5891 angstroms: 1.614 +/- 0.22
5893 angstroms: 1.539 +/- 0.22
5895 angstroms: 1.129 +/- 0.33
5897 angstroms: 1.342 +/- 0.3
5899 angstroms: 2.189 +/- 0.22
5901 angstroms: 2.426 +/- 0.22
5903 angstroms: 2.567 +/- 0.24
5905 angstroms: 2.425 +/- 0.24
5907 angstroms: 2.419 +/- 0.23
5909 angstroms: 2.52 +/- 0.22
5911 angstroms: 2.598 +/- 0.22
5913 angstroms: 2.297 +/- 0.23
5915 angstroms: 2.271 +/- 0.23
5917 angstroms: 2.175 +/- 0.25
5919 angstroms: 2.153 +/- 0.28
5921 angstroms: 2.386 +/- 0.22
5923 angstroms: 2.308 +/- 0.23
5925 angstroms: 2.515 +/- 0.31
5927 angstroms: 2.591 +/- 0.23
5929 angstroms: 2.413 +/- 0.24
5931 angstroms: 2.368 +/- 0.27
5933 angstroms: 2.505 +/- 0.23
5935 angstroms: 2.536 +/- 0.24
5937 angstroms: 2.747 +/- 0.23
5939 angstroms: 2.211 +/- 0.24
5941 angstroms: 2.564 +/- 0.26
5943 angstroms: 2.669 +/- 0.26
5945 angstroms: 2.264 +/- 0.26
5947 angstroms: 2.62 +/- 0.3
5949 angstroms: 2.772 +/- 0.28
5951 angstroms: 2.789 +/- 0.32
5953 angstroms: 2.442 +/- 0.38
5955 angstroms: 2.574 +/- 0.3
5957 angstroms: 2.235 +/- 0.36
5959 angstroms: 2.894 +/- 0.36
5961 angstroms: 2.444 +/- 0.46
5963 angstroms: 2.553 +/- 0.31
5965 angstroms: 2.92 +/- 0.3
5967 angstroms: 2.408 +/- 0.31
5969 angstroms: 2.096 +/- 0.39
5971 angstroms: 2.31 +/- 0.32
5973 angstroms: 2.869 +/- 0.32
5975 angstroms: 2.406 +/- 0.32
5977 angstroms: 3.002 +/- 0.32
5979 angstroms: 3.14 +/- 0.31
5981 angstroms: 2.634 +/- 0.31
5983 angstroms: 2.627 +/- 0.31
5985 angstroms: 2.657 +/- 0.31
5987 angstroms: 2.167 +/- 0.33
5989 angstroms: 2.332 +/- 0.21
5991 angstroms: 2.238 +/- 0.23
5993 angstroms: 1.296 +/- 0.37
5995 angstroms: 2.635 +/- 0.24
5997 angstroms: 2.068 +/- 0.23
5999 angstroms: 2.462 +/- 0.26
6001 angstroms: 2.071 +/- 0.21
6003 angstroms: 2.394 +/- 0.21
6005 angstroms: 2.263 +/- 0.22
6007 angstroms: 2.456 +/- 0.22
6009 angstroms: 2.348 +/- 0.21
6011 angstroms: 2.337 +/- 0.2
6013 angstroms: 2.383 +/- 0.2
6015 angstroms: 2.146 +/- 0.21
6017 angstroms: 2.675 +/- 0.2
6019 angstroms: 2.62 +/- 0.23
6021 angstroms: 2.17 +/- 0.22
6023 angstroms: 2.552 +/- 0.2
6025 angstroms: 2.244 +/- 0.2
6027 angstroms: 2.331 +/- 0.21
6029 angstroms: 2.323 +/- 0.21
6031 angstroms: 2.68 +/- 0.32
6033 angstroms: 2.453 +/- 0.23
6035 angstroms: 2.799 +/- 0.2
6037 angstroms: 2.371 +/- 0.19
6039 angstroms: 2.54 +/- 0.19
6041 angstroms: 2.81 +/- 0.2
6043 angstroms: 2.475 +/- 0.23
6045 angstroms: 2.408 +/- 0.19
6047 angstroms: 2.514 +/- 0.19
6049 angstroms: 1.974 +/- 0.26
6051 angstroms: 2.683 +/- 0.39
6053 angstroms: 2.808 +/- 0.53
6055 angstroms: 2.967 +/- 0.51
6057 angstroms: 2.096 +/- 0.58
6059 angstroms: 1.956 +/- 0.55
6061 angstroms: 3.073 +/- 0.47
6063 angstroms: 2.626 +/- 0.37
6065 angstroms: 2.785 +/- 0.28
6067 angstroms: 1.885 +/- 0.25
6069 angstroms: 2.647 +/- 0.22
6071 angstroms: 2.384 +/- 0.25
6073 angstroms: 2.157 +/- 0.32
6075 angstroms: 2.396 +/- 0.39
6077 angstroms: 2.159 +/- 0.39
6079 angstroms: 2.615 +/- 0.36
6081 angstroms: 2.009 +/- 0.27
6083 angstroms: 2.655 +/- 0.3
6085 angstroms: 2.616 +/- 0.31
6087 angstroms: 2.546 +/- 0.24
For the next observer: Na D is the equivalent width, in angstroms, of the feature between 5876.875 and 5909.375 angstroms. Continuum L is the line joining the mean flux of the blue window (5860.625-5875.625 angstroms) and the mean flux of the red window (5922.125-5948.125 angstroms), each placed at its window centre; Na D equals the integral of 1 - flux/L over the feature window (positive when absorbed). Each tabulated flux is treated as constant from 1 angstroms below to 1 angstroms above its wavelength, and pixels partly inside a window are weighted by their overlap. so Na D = 5.3 angstroms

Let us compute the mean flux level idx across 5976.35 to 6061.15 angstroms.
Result 2.44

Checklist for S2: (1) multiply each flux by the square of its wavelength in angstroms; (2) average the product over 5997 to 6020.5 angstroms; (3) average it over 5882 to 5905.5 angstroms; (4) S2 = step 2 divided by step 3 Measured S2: 1.3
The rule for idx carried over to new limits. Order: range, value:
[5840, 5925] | 2.32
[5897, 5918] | 2.34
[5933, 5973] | 2.54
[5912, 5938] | 2.41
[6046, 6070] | 2.5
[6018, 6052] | 2.47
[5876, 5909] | 2.1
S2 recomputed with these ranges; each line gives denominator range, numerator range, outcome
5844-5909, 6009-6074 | 1.13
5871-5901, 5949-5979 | 1.30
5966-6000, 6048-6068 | 1.05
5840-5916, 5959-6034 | 1.09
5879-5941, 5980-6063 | 1.12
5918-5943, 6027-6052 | 1.06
